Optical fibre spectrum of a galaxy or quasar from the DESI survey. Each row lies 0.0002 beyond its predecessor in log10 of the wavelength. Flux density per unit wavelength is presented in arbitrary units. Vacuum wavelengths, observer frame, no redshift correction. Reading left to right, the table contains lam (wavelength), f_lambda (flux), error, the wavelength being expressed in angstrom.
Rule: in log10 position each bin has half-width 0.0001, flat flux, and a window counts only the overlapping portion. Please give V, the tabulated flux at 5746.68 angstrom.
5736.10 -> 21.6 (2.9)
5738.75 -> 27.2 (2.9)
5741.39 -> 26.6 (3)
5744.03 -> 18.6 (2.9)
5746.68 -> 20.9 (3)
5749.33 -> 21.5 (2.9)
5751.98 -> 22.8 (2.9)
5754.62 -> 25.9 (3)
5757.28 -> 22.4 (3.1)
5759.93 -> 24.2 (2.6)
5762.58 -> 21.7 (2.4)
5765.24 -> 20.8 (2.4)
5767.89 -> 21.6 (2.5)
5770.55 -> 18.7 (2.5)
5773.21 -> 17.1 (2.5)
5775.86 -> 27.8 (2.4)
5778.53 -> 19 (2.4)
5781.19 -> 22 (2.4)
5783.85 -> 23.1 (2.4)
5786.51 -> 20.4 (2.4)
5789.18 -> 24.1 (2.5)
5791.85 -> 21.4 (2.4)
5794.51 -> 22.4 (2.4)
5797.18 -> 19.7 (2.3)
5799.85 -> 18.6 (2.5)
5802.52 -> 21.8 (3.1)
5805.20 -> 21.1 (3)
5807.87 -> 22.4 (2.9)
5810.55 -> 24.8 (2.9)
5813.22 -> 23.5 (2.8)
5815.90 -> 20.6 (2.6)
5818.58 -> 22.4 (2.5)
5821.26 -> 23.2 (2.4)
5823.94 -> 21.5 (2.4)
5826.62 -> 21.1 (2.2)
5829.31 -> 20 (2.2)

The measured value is 20.9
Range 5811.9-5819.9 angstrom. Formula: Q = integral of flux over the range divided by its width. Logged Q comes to 22.2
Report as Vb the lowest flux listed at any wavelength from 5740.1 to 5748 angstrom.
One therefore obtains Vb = 18.6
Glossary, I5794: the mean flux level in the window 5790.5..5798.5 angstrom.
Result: 21.2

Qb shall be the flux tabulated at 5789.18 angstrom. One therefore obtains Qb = 24.1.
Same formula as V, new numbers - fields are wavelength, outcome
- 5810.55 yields 24.8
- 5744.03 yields 18.6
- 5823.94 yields 21.5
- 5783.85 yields 23.1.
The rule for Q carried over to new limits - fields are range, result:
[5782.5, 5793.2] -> 22.3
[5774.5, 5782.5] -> 22.9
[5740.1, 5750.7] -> 21.9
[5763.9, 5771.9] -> 20.3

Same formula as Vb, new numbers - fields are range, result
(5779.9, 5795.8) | 20.4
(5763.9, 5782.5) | 17.1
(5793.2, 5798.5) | 19.7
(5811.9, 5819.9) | 20.6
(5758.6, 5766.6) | 20.8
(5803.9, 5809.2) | 21.1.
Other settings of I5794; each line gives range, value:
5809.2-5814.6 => 24.1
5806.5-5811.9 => 23.6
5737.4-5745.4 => 24.1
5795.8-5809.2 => 20.7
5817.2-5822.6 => 22.8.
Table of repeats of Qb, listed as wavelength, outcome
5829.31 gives 20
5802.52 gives 21.8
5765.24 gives 20.8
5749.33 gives 21.5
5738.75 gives 27.2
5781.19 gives 22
